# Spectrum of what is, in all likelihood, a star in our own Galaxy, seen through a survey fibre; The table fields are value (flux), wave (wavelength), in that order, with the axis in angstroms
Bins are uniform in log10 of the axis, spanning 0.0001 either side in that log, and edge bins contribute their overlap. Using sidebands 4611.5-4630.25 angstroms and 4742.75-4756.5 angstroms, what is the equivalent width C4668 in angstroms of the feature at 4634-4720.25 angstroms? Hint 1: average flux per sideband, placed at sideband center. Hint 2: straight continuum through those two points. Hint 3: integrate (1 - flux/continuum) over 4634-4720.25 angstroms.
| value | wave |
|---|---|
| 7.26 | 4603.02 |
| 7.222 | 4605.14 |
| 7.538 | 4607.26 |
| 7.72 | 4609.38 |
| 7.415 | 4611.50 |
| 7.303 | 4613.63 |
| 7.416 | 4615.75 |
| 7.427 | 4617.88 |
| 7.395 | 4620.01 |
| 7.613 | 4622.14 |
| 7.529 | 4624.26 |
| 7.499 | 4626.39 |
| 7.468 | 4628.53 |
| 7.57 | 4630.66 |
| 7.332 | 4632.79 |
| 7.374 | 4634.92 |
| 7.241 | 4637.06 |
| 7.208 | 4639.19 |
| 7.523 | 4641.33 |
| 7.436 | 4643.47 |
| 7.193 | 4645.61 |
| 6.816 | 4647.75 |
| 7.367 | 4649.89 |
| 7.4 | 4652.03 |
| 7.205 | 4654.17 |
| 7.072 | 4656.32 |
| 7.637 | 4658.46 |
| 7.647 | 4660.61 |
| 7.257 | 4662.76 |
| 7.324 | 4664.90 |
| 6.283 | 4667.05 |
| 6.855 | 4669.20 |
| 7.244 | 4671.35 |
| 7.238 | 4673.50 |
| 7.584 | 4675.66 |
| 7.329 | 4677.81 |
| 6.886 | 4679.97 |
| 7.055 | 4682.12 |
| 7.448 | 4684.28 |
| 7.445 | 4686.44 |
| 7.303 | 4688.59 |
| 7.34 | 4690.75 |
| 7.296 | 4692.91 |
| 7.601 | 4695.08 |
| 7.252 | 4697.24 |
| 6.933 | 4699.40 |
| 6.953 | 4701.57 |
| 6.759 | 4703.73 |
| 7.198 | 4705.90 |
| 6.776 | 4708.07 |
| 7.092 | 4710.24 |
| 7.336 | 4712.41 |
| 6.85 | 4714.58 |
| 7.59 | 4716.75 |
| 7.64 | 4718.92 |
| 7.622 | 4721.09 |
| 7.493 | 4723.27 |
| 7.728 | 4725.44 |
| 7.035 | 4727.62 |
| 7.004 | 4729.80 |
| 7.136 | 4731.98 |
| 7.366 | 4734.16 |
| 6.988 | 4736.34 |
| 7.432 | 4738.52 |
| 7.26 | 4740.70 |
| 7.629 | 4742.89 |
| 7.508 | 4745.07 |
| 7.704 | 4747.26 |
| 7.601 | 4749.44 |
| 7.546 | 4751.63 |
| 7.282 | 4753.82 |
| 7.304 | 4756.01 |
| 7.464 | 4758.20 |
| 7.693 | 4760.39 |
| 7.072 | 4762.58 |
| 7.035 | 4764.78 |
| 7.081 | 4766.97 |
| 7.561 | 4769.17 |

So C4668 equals 2.9 angstroms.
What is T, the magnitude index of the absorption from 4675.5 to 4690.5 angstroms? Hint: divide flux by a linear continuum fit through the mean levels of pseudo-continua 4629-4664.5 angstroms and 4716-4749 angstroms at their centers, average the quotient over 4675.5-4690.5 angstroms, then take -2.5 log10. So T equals 0.01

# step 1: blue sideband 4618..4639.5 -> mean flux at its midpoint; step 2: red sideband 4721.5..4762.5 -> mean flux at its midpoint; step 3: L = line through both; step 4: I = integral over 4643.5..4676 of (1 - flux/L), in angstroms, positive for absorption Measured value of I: 0.9 angstroms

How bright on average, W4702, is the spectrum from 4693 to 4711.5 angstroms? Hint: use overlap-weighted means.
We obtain 7.08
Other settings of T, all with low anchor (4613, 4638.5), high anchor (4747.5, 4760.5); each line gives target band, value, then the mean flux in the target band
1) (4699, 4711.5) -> 0.08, 6.95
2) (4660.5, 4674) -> 0.05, 7.08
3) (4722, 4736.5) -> 0.03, 7.27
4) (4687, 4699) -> 0.02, 7.34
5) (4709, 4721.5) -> 0.02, 7.34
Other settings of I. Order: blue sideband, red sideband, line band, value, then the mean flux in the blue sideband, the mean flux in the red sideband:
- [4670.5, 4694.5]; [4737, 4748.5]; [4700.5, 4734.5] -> 0.9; 7.29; 7.49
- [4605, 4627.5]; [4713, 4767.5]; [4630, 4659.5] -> 0.5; 7.47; 7.37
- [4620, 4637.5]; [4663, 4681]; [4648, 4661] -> -0.2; 7.46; 7.1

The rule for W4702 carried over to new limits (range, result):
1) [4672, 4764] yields 7.3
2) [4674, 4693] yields 7.3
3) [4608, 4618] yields 7.46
